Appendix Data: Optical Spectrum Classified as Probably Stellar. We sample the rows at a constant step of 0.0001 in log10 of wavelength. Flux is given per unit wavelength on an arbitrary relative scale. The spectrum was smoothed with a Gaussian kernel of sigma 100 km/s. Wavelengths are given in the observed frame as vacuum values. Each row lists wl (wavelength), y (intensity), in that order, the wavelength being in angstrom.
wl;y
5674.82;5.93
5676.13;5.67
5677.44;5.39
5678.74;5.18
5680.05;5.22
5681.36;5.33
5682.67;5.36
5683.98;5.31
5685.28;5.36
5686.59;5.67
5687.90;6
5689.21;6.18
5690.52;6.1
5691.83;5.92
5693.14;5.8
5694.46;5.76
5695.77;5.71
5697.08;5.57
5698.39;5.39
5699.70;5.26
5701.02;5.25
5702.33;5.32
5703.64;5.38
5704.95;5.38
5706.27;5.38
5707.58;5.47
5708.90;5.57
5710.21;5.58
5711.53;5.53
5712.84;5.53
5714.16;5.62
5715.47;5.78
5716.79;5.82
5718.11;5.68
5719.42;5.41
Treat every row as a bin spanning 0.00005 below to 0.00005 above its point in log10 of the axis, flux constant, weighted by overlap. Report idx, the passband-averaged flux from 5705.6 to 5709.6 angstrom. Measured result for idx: 5.47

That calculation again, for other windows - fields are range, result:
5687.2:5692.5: 6.05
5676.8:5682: 5.28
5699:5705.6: 5.32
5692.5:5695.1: 5.76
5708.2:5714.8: 5.56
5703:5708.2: 5.4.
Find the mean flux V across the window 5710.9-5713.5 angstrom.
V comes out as 5.54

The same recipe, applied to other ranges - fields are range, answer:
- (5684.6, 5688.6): 5.69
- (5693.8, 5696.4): 5.73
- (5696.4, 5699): 5.49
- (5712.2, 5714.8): 5.57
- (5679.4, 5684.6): 5.3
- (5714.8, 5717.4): 5.8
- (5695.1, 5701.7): 5.44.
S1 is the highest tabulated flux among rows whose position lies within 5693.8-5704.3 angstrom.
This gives 5.76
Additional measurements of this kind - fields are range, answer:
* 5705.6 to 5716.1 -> 5.78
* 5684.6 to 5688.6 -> 6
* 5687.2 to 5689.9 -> 6.18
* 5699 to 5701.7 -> 5.26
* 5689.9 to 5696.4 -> 6.1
